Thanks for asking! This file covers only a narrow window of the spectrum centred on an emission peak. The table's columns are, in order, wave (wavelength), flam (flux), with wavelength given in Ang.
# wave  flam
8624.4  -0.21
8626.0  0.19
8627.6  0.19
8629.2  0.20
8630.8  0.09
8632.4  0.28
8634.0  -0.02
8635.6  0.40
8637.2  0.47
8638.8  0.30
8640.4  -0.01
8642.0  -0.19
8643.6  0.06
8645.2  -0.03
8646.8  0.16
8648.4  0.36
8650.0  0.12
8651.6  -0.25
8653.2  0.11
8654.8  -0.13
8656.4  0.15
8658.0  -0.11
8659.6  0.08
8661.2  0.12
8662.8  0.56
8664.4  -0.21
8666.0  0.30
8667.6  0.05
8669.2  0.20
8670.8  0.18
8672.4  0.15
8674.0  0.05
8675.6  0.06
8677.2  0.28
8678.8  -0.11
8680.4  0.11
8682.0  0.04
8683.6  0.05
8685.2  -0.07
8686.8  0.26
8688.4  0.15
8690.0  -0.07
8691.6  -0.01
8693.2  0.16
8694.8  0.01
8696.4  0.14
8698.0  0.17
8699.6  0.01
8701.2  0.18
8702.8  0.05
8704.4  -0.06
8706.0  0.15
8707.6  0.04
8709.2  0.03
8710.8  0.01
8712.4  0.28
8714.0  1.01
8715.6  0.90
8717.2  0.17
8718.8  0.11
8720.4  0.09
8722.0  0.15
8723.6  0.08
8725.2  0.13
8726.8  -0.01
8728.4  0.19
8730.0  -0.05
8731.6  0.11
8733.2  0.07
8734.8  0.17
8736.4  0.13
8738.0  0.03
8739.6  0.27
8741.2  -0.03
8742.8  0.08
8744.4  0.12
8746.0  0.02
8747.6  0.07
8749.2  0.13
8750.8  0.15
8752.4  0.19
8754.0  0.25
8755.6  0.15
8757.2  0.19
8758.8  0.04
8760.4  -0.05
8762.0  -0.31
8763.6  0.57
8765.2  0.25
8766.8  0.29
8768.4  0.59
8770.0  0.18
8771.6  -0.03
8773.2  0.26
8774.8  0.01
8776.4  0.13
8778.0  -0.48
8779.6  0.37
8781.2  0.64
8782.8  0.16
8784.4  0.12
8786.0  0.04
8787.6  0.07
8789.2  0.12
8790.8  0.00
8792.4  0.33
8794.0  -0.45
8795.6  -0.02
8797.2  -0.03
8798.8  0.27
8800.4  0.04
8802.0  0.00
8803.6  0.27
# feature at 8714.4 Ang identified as Hbeta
